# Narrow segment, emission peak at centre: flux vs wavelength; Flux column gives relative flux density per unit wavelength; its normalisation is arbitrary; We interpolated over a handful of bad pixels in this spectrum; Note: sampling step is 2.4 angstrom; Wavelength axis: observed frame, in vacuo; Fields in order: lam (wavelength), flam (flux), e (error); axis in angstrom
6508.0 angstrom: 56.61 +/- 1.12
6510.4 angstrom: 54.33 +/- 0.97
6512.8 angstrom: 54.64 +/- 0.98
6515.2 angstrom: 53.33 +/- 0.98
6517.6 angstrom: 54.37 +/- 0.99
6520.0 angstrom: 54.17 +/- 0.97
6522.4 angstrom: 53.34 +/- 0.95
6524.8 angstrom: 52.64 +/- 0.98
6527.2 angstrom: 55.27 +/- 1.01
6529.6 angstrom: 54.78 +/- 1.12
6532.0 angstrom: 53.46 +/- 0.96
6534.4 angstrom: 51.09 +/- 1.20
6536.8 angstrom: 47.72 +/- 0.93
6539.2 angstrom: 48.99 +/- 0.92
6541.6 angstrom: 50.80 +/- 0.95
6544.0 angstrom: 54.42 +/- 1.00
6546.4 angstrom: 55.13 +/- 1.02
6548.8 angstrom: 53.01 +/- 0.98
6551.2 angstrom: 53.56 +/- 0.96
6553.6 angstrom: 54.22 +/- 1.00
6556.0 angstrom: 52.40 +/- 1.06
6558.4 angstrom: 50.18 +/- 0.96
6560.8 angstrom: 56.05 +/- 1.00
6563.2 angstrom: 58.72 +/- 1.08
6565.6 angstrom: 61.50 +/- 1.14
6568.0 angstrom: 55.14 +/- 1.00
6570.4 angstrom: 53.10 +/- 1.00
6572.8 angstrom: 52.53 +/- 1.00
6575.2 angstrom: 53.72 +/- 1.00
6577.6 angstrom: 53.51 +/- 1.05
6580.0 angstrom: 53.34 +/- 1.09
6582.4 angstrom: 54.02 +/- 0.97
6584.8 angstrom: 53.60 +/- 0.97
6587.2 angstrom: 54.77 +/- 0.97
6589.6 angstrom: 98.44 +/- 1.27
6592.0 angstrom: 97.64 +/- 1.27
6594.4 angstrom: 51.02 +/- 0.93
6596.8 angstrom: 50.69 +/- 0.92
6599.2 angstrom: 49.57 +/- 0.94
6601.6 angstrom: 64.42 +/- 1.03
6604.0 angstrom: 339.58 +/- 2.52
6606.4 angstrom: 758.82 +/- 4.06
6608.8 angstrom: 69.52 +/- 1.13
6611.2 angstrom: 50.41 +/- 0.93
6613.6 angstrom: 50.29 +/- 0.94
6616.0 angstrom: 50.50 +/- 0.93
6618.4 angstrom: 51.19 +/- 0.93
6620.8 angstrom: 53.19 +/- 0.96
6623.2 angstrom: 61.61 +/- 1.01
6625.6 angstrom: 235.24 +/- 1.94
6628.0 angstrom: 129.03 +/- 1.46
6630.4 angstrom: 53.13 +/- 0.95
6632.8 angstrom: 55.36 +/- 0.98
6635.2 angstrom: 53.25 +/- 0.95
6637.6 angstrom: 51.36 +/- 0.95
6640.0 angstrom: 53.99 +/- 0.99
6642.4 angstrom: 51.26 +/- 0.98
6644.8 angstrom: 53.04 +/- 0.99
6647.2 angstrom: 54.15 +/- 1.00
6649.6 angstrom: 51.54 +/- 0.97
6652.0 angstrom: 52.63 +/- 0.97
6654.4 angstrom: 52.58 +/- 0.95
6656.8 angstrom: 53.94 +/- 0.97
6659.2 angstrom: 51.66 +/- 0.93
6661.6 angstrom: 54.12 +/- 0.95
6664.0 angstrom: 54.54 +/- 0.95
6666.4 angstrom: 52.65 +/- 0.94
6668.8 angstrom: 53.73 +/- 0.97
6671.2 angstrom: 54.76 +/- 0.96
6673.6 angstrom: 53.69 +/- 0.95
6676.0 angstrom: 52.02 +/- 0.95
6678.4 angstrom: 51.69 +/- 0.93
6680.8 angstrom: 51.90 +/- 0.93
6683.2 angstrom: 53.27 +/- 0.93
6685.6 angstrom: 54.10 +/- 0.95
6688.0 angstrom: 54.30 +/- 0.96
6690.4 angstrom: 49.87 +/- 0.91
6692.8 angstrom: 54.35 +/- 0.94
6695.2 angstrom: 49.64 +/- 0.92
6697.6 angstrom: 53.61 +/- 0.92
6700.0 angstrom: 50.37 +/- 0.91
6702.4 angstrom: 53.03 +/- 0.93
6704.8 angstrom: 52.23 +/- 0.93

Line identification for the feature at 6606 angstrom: H-alpha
